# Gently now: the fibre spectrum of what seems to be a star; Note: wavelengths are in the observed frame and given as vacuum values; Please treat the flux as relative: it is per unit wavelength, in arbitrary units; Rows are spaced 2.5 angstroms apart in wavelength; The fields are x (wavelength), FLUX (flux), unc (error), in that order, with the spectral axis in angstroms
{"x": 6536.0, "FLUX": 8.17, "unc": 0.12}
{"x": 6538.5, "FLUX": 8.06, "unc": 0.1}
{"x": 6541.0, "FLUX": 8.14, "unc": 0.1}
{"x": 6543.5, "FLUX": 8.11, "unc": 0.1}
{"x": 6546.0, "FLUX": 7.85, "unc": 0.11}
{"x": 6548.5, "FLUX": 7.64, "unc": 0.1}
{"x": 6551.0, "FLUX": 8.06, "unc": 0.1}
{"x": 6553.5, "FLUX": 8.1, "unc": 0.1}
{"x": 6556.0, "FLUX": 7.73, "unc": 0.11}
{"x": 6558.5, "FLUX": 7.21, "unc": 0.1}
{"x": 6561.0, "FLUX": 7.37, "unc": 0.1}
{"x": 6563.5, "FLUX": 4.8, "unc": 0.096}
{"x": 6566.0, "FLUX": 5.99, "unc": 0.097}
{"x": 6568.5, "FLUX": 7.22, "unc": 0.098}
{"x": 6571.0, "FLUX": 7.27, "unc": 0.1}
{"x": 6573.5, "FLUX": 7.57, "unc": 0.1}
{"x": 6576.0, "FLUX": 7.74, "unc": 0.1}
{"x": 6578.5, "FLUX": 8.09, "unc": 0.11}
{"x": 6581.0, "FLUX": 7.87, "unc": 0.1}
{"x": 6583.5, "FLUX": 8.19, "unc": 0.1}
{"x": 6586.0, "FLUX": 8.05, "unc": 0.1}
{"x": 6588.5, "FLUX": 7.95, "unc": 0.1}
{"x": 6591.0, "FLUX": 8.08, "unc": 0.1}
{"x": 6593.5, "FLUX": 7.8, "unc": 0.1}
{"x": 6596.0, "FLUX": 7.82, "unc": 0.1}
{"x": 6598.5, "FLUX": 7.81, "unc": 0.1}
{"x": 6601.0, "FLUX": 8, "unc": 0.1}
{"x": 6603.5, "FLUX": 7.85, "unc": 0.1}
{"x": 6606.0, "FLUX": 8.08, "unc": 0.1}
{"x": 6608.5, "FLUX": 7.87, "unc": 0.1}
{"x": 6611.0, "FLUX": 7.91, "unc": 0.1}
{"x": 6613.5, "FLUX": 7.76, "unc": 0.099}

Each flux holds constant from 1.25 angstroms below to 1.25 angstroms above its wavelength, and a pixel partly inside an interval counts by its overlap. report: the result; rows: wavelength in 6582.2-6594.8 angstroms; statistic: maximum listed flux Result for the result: 8.19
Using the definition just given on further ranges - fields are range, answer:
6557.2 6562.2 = 7.37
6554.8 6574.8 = 7.73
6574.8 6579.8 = 8.09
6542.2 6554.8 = 8.11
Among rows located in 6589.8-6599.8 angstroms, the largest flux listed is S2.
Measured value 8.08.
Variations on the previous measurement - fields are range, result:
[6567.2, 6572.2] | 7.27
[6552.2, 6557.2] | 8.1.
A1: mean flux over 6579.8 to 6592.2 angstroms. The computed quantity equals 8.03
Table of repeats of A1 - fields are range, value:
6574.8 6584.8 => 7.97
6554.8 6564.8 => 6.77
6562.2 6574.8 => 6.58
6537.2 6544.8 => 8.1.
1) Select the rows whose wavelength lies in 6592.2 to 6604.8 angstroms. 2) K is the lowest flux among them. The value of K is 7.8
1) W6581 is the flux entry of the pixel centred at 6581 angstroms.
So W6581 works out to 7.87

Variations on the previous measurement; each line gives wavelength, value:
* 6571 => 7.27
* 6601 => 8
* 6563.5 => 4.8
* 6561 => 7.37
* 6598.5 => 7.81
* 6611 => 7.91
